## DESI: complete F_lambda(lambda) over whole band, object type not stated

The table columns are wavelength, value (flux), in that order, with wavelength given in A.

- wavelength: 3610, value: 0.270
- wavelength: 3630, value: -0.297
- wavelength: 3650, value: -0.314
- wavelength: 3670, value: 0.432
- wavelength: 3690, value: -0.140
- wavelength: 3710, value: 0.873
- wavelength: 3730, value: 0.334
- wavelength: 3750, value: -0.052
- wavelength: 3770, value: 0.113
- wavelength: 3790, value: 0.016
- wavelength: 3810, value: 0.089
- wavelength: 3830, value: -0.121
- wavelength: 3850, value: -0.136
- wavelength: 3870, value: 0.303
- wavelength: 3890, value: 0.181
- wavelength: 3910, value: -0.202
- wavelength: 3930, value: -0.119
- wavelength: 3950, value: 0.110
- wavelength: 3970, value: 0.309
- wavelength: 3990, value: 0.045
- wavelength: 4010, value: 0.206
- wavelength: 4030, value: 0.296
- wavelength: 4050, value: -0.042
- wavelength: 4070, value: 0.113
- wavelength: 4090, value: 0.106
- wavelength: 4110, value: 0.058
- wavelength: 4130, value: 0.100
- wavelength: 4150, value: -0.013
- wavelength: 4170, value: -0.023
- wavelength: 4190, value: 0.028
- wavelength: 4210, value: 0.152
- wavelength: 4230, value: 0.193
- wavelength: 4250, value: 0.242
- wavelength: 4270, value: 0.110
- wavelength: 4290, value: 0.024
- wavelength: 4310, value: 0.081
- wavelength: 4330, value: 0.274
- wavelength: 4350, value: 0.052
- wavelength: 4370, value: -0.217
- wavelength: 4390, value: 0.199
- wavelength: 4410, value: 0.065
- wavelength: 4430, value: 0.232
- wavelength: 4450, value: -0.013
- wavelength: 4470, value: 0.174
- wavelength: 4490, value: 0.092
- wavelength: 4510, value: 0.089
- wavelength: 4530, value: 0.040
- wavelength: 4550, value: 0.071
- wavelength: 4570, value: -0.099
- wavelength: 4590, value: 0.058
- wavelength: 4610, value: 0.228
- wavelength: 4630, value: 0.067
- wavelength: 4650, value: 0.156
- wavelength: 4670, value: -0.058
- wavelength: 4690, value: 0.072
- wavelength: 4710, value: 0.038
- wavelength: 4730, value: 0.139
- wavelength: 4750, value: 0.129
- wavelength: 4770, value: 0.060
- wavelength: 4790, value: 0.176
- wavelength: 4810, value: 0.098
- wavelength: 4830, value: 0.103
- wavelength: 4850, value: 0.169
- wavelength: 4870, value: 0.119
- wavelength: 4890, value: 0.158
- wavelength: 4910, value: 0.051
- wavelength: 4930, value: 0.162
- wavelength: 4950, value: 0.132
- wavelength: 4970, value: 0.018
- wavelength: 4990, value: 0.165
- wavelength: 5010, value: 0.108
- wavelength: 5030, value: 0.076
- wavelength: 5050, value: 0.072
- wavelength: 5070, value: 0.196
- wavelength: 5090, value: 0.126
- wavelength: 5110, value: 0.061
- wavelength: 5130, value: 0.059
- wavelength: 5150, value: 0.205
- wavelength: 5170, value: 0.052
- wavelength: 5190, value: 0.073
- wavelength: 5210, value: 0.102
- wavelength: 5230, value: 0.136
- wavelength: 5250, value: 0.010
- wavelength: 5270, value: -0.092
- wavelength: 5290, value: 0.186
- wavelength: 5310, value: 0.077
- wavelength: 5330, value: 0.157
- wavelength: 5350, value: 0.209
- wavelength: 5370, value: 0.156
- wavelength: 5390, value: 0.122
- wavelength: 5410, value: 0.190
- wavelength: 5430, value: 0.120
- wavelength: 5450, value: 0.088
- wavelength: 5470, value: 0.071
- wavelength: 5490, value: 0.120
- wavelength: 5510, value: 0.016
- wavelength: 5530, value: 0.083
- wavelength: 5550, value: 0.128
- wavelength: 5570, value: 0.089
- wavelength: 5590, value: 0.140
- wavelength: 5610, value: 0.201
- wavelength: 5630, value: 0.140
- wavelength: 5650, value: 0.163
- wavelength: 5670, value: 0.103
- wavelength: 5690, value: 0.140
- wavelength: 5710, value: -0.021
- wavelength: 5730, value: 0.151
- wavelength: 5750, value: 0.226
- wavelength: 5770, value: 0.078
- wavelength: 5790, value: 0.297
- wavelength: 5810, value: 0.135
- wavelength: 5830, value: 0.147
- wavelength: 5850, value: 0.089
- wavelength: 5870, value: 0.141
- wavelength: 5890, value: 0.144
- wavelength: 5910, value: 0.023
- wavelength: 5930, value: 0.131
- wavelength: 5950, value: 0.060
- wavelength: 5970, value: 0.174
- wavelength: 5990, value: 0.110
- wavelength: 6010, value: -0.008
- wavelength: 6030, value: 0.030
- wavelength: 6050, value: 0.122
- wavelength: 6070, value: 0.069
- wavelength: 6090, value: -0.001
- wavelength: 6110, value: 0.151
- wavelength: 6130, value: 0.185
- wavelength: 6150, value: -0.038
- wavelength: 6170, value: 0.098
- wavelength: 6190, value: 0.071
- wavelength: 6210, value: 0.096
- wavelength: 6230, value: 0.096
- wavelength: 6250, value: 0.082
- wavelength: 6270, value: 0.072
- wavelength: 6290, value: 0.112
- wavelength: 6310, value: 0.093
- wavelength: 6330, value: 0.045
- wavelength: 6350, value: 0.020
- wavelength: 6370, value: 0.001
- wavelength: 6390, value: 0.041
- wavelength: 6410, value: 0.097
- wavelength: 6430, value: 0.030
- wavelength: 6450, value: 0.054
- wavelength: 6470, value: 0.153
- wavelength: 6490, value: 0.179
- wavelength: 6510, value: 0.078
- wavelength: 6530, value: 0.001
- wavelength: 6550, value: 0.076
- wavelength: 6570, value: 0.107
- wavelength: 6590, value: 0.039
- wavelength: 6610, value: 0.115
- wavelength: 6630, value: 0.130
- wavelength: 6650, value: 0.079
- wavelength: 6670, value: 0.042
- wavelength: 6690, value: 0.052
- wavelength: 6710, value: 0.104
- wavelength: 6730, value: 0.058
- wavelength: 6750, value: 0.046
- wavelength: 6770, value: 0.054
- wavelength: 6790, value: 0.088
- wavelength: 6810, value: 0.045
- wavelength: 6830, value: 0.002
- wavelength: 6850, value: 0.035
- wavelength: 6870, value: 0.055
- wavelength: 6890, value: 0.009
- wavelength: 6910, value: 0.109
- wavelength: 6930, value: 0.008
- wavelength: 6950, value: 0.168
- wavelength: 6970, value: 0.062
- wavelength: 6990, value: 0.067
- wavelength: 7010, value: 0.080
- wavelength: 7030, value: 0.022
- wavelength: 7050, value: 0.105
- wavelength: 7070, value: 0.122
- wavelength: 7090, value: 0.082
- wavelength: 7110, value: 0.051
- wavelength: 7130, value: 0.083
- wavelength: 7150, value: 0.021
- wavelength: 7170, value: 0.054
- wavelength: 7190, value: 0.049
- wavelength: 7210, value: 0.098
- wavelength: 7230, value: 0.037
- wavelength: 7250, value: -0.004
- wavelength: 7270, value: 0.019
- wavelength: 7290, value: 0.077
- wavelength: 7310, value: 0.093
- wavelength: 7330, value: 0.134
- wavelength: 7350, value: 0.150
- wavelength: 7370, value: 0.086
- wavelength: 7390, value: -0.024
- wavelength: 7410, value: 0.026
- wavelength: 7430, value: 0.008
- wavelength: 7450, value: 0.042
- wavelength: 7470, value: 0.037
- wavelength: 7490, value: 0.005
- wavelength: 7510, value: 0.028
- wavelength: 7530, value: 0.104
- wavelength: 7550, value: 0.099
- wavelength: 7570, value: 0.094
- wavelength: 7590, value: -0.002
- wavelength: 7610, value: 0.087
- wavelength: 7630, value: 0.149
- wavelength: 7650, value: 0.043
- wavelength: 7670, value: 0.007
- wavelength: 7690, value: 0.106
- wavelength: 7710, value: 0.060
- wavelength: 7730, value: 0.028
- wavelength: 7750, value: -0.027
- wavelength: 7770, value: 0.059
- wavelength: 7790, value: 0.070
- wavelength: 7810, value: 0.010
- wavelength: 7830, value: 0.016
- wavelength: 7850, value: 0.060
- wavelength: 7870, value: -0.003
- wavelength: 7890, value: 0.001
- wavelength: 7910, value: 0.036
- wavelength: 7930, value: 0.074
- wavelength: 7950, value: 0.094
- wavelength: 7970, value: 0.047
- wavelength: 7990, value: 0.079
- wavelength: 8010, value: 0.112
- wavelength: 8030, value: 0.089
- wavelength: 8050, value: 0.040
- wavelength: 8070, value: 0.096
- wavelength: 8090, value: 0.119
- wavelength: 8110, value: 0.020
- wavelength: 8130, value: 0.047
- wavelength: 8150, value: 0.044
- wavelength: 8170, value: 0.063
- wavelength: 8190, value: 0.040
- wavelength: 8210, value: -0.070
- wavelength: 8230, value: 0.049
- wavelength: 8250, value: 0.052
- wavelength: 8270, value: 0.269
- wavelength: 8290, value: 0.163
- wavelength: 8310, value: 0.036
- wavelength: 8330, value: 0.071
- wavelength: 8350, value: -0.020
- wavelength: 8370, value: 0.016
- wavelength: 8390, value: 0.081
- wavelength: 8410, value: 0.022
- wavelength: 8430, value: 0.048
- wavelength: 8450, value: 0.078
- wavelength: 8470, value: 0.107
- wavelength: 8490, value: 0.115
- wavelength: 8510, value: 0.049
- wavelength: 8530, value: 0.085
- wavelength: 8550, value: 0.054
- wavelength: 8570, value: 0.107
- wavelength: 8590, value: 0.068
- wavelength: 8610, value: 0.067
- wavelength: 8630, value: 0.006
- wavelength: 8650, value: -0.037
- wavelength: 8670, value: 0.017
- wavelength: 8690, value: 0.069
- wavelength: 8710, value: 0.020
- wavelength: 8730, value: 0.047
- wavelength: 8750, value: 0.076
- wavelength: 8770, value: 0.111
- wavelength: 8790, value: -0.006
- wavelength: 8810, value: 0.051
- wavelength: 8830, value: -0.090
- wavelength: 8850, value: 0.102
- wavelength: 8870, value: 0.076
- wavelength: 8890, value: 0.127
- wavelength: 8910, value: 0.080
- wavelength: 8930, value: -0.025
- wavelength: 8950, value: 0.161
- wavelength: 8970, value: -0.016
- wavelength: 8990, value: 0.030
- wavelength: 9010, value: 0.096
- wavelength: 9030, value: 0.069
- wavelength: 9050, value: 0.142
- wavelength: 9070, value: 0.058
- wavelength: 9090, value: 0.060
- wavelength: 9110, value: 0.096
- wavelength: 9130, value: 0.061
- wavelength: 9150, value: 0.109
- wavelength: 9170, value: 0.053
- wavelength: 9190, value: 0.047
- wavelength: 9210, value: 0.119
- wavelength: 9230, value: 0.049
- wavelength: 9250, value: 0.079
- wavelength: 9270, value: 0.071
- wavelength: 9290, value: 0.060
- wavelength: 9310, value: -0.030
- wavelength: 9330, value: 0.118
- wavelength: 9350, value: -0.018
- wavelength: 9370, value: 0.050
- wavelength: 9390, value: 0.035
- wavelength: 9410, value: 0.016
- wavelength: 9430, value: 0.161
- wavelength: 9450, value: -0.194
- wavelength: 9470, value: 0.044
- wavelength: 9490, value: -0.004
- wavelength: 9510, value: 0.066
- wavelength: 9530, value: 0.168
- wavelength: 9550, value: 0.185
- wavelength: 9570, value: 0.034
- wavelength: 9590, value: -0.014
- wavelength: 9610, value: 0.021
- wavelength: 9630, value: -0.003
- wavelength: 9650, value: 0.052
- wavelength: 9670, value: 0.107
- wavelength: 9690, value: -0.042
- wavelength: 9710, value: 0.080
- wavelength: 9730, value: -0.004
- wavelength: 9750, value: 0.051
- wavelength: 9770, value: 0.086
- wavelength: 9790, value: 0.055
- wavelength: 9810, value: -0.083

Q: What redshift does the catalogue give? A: 1.220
